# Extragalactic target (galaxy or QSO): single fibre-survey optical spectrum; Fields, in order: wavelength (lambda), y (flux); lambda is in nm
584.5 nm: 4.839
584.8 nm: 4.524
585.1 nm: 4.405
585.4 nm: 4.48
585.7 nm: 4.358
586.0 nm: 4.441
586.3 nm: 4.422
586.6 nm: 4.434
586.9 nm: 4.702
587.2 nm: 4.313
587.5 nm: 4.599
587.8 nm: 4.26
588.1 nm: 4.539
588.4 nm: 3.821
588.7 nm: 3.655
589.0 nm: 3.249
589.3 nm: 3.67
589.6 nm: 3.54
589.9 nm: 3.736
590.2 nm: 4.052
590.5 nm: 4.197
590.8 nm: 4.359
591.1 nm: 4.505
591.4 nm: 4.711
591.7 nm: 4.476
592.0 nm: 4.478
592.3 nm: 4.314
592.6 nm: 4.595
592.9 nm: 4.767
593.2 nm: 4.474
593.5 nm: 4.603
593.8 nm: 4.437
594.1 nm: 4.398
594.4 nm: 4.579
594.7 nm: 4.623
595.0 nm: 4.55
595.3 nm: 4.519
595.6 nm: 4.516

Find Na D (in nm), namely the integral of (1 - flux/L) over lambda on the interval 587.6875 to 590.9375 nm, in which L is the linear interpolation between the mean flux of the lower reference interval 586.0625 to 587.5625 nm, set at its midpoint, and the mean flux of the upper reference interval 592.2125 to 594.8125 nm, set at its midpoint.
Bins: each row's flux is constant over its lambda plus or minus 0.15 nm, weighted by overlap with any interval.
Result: 0.43 nm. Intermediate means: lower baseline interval 4.48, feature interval 3.91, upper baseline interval 4.54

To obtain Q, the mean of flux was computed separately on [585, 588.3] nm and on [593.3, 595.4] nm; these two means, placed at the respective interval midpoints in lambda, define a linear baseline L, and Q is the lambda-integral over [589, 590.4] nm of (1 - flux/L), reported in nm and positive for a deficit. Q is 0.24 nm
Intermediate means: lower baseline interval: 4.44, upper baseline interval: 4.53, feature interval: 3.71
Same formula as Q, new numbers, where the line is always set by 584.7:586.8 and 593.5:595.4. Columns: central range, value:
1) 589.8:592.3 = 0.093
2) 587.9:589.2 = 0.186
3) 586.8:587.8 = -0.007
